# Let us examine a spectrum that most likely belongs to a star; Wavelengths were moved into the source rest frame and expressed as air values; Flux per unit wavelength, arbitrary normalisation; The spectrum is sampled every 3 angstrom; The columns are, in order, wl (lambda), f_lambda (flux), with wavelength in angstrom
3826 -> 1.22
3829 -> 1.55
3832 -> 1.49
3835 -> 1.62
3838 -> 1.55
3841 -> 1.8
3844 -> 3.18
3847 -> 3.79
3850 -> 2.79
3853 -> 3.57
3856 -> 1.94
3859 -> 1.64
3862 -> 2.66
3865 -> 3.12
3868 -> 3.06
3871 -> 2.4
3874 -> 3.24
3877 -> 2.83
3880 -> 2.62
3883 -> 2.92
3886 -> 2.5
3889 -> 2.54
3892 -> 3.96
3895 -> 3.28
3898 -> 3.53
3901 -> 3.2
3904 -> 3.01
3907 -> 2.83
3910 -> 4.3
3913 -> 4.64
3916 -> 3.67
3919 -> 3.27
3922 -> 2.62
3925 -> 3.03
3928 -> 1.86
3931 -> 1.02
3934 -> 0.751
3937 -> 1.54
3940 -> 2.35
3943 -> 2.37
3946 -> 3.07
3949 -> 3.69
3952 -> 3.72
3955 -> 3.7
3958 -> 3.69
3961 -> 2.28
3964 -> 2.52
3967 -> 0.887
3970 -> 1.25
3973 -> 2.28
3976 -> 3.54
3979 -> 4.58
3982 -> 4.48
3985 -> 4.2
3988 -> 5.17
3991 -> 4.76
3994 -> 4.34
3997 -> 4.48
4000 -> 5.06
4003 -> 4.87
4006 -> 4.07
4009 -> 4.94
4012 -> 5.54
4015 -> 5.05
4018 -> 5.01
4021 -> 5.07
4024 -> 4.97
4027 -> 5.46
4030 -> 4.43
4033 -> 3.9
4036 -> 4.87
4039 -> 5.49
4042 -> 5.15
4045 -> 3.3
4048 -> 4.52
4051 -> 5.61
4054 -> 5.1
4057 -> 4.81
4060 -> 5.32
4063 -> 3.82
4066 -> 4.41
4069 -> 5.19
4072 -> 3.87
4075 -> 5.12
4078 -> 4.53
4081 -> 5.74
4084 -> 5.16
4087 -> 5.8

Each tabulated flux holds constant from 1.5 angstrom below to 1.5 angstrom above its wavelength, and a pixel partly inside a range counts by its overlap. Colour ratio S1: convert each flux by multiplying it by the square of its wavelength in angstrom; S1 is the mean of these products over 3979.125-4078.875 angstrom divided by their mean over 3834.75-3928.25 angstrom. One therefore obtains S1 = 1.7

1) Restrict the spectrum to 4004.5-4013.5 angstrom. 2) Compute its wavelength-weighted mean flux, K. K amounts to 4.85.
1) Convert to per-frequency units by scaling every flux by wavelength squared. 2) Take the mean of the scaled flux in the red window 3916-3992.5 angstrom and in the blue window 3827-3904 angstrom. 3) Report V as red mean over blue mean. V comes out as 1.1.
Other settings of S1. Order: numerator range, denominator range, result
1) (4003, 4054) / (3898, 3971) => 1.85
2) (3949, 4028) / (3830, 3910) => 1.57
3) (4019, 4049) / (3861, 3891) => 1.82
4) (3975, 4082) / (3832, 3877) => 2.02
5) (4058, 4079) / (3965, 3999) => 1.32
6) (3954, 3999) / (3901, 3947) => 1.33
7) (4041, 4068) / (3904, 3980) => 1.78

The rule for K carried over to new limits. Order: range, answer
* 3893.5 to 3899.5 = 3.4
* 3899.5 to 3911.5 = 3.33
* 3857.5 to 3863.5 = 2.15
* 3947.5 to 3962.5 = 3.42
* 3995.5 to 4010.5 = 4.68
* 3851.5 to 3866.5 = 2.59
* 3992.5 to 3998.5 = 4.41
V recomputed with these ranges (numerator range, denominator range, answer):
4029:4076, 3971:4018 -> 1.08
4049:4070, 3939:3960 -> 1.60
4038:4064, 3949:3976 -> 1.89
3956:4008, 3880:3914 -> 1.17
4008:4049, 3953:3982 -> 1.75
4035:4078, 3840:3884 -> 1.88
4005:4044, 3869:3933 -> 1.74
